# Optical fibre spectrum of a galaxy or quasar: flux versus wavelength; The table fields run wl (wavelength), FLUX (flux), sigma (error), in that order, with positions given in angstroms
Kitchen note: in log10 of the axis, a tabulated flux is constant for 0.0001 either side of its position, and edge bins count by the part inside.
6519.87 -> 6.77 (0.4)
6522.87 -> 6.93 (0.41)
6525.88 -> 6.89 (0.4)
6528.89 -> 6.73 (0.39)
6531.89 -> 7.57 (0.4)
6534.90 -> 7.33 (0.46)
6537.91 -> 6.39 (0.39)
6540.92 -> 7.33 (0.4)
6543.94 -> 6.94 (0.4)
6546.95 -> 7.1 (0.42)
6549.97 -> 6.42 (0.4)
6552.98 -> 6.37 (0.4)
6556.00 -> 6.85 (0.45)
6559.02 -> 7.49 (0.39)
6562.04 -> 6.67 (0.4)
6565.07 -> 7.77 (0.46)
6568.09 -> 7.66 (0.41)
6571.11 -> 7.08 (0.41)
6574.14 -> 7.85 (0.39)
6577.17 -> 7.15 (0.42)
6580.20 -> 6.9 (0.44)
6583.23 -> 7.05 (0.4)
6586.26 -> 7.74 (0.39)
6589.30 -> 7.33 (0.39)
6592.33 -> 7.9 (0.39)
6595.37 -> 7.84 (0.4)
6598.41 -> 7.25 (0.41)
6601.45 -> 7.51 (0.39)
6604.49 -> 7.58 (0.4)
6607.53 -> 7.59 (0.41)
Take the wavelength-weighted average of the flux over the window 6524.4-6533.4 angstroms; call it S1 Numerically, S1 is 7.07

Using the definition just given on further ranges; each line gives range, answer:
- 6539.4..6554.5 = 6.83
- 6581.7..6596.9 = 7.57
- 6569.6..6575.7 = 7.46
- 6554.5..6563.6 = 7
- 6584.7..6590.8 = 7.53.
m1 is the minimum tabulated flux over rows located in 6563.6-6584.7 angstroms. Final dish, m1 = 6.9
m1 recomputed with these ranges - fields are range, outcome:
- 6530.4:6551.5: 6.39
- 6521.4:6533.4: 6.73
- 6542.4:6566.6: 6.37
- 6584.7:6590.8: 7.33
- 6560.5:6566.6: 6.67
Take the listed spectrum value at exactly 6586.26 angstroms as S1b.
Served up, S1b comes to 7.74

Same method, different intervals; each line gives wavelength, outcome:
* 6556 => 6.85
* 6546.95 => 7.1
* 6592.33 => 7.9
